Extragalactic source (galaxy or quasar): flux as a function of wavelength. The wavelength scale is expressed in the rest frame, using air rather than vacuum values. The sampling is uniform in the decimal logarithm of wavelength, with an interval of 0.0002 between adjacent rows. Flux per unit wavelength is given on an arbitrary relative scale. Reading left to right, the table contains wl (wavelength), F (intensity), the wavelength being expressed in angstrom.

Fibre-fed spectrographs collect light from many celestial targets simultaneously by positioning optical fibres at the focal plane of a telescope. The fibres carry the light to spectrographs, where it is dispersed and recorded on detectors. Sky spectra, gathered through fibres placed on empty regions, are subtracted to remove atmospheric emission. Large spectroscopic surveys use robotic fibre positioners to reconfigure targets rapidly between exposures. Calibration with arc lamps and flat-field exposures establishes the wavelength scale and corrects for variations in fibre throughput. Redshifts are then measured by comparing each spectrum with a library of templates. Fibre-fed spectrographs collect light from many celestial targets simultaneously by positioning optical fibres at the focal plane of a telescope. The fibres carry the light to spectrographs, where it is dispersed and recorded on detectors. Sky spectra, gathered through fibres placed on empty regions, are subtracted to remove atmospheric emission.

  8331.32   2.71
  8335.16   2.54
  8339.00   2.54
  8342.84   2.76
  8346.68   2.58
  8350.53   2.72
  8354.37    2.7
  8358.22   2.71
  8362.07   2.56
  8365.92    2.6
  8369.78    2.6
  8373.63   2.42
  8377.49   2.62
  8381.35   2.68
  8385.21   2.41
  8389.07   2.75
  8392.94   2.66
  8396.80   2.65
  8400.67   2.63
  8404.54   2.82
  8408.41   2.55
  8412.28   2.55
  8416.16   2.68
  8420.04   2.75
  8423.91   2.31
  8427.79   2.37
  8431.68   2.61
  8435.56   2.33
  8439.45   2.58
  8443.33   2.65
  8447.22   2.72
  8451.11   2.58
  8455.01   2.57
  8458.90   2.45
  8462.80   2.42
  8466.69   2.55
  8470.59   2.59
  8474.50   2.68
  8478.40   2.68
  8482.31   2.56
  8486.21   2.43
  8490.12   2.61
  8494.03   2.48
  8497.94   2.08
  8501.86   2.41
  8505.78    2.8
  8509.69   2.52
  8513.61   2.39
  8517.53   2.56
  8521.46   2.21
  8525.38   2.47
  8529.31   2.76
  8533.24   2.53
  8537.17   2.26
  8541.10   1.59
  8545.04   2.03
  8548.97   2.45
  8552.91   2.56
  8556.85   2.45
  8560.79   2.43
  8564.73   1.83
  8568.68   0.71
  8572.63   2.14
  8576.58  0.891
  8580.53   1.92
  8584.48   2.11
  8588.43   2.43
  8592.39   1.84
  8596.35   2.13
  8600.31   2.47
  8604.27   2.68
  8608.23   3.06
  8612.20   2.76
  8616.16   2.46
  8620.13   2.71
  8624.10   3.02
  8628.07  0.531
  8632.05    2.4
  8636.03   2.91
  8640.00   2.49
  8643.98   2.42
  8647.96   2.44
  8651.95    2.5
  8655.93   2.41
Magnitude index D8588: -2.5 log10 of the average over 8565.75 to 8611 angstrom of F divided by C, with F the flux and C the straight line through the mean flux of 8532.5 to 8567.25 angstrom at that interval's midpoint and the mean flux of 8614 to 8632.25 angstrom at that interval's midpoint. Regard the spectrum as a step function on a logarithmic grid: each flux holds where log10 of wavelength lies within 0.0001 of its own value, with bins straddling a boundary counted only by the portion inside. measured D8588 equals 0.08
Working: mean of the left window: 2.2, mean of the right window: 2.21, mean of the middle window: 2.04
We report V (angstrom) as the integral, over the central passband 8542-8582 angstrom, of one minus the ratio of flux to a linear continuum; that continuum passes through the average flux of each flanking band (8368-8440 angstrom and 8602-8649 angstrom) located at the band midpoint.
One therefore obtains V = 9.3 angstrom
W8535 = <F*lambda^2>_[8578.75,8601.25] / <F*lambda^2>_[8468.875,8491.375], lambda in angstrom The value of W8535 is 0.8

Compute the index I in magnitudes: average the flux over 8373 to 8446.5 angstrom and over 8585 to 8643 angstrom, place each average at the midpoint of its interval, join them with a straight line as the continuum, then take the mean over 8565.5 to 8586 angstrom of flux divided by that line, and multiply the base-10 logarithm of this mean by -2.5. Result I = 0.489 mag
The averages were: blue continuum 2.59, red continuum 2.41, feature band 1.56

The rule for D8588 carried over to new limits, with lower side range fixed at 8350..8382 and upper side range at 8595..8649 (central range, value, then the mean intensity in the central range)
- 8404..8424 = -0.01 mag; 2.62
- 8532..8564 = 0.11 mag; 2.26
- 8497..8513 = 0.03 mag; 2.47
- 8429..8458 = 0.00 mag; 2.57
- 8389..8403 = -0.03 mag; 2.67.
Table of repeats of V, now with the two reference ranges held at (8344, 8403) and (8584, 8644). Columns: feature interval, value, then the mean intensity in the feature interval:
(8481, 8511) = 0.3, 2.48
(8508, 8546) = 2.3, 2.34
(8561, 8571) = 3.9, 1.5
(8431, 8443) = 0.2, 2.52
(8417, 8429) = 0.4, 2.5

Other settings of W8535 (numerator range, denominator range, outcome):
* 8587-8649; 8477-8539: 1.00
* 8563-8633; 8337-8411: 0.85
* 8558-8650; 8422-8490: 0.90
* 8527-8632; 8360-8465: 0.88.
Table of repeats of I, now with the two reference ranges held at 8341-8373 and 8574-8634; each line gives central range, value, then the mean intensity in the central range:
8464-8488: -0.06 mag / 2.58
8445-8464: -0.03 mag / 2.55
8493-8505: 0.02 mag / 2.36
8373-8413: -0.02 mag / 2.62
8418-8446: 0.00 mag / 2.52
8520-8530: -0.04 mag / 2.46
